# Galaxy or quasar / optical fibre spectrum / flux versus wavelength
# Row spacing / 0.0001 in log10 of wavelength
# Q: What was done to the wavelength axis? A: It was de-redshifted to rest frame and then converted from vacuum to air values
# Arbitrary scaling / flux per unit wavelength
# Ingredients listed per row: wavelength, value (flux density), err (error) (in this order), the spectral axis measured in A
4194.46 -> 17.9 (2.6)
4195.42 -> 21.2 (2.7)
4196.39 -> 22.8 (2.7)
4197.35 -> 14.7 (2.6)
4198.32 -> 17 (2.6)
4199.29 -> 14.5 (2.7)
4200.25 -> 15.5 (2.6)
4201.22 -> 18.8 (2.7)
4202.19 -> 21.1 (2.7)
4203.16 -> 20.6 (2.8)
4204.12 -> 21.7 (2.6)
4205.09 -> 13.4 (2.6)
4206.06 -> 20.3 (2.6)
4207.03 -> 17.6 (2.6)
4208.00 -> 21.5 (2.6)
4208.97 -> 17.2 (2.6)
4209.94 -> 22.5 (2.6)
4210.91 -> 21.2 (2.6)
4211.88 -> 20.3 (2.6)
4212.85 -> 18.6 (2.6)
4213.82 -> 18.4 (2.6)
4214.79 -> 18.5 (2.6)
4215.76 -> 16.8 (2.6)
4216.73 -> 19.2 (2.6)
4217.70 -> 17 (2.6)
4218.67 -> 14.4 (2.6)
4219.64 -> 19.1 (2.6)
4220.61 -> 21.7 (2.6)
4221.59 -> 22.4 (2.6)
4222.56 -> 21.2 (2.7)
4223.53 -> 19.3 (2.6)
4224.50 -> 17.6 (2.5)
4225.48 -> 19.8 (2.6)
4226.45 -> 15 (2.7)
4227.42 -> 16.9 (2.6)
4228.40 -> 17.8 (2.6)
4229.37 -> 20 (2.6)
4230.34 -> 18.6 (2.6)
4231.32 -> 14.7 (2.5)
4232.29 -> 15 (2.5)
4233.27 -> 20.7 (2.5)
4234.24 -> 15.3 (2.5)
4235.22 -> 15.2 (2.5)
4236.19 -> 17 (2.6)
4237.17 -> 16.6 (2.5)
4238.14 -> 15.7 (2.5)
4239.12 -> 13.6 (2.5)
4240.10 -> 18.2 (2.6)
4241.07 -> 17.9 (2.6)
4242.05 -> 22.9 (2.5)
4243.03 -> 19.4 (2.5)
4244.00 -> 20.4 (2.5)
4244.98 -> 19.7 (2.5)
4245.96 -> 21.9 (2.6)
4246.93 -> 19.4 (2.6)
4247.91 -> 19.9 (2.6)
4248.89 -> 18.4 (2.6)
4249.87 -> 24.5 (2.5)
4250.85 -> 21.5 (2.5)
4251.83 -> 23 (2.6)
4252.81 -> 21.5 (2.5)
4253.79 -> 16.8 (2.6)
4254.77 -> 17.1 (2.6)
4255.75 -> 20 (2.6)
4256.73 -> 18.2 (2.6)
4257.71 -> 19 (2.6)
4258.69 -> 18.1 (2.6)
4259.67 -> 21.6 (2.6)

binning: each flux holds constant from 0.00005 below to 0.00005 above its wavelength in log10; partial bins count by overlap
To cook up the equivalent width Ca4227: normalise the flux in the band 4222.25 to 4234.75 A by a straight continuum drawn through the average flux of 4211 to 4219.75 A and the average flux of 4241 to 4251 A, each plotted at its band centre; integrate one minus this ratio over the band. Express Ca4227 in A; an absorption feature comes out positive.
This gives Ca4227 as 0.9 A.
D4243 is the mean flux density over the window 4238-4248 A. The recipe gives 19.1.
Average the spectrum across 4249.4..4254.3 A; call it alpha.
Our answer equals 21.4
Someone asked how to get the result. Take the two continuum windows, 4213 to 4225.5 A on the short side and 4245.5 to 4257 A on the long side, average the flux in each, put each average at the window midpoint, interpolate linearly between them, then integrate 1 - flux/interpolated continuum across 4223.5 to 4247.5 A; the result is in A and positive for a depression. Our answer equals 1.99 A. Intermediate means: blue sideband 18.8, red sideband 20.2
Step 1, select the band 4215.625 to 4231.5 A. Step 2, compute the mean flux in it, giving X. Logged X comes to 18.4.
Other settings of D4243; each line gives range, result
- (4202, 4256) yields 18.8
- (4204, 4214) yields 19.3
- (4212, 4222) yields 18.6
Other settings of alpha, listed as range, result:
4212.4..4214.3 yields 18.5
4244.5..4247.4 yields 20.4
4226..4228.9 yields 16.6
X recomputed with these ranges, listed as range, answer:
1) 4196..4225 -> 18.8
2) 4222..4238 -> 17.5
